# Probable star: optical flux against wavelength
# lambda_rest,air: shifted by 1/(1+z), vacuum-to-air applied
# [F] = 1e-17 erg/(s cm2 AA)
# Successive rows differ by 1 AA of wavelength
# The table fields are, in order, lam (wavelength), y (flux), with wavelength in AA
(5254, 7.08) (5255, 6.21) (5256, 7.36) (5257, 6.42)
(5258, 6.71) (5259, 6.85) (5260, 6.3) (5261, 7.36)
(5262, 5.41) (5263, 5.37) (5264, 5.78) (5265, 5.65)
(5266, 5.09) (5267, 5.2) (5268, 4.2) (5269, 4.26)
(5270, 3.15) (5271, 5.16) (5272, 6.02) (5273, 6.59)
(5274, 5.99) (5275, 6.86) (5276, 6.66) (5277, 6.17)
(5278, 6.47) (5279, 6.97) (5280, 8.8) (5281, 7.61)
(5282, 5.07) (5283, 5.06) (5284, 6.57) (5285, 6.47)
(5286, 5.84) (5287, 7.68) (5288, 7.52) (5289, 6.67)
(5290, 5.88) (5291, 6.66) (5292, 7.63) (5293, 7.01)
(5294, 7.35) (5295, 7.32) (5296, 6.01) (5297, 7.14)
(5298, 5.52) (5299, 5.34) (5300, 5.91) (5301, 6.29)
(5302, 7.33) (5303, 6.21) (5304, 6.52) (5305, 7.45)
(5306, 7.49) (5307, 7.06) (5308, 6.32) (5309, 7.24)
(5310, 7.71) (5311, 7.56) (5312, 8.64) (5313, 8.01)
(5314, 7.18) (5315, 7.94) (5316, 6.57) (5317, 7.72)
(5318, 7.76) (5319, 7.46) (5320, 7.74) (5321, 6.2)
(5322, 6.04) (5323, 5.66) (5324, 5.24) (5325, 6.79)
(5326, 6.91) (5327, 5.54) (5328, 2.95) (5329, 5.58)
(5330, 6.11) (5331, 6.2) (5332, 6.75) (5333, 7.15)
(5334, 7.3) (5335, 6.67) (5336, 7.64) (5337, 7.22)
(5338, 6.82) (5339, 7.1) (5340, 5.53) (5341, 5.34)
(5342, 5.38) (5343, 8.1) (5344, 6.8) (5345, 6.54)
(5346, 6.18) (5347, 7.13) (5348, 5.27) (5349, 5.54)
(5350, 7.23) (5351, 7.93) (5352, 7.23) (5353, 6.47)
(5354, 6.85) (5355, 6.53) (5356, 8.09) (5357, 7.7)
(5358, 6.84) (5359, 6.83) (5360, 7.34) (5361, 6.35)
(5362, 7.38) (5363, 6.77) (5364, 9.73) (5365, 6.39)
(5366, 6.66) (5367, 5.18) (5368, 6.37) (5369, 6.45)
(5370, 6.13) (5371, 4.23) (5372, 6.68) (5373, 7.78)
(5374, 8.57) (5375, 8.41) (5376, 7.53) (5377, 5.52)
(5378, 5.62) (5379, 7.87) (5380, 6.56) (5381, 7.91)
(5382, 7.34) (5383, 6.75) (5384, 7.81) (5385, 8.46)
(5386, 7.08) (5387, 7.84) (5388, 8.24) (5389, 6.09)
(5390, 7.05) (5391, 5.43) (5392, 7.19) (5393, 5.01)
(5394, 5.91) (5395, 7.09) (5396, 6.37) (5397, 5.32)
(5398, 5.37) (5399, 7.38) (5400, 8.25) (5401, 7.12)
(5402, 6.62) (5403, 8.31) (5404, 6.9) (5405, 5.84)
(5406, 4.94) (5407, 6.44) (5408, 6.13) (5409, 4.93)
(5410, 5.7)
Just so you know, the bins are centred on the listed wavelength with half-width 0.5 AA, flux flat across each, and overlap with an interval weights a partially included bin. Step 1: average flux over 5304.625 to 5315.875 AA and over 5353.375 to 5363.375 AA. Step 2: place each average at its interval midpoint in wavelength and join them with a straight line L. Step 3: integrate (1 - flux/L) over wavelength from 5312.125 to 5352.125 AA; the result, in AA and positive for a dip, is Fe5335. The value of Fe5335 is 3.7 AA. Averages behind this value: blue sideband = 7.48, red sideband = 7.06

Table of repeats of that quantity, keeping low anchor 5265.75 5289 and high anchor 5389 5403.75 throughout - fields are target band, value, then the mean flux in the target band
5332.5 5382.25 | -3.2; 6.84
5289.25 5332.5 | -3.3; 6.7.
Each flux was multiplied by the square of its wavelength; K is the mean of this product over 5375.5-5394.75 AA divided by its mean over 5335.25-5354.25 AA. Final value 1.06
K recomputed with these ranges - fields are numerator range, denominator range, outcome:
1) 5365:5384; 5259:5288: 1.17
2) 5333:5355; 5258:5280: 1.17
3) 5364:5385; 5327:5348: 1.10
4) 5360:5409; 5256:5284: 1.18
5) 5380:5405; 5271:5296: 1.08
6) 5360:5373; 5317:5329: 1.08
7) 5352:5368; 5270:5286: 1.14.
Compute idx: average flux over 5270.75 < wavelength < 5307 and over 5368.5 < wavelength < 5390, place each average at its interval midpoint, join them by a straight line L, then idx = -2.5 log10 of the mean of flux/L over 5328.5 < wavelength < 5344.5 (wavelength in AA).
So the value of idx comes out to 0.04 mag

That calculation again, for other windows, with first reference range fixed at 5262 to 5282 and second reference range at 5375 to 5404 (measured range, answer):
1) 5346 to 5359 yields -0.05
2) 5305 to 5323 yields -0.17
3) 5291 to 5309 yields -0.10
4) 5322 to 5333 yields 0.09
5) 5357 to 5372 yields 0.01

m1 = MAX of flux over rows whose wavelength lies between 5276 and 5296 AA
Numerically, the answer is 8.8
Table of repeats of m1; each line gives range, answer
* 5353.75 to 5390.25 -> 9.73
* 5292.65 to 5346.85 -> 8.64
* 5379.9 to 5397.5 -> 8.46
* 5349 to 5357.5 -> 8.09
